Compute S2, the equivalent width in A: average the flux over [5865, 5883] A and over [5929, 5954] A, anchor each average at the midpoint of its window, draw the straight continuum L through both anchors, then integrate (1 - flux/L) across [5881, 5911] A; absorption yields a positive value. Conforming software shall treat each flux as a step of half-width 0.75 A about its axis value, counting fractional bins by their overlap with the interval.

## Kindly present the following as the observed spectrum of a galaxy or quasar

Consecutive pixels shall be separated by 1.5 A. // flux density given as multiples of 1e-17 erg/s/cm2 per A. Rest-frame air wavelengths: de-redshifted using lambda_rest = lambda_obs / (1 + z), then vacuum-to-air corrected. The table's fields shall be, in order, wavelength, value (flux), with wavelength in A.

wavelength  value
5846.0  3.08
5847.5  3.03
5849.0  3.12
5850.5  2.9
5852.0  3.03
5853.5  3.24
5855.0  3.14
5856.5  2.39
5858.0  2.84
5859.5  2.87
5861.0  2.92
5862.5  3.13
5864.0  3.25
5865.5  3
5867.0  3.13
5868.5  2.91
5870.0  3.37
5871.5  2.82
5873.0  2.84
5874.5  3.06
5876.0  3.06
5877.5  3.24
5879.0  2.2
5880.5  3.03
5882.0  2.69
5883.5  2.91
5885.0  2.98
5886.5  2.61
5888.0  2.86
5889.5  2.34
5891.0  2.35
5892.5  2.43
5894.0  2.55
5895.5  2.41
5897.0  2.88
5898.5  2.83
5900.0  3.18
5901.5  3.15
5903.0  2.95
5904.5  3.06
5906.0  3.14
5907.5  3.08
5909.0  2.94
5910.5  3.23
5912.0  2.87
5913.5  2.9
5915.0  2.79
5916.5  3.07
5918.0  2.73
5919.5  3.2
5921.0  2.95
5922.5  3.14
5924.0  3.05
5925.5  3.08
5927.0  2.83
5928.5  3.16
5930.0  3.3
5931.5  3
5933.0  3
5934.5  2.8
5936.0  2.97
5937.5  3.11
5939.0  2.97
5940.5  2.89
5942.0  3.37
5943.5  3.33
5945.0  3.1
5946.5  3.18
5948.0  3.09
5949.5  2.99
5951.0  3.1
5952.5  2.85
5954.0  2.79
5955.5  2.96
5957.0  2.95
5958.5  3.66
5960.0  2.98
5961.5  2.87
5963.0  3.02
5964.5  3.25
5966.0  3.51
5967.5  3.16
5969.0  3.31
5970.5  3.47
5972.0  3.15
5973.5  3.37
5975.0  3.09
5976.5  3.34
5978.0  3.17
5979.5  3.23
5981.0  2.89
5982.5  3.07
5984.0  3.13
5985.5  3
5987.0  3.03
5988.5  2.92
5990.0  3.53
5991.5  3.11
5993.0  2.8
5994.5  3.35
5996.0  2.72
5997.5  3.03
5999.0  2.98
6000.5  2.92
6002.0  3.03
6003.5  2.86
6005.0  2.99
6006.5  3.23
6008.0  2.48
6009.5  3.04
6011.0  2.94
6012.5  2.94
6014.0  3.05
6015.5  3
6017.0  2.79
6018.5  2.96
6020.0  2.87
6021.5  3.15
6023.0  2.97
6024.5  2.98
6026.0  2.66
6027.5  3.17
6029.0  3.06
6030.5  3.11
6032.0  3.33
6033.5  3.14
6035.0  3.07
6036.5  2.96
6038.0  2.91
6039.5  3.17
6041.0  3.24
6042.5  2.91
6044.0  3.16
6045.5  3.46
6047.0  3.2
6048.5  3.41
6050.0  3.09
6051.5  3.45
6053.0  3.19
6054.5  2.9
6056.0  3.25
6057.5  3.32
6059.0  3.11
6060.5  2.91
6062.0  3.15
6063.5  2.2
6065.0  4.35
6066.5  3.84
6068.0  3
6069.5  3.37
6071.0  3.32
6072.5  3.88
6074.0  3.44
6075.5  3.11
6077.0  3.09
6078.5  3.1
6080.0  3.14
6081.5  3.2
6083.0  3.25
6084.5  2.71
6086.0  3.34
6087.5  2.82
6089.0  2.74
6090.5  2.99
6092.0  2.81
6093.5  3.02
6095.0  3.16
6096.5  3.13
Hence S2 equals 1.6 A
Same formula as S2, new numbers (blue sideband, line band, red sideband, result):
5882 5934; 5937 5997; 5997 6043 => -3.35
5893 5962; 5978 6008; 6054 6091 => 0.54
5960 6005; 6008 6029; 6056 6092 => 1.27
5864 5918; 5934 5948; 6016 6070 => -0.56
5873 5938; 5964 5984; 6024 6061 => -1.39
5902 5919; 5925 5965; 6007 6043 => -0.93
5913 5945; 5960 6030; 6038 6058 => 1.53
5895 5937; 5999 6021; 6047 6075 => 1.67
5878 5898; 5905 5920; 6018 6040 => -1.56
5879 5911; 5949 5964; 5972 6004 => -0.15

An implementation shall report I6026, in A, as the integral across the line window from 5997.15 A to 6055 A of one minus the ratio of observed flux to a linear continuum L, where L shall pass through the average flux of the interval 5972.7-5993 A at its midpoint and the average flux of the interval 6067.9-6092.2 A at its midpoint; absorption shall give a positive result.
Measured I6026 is 1.7 A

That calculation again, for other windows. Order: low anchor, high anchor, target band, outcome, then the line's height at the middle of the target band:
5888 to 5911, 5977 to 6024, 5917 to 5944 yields -1.5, 2.89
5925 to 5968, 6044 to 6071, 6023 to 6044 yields 1.0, 3.21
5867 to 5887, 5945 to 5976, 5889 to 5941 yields 1.6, 3.02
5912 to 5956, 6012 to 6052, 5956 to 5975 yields -1.1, 3.04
